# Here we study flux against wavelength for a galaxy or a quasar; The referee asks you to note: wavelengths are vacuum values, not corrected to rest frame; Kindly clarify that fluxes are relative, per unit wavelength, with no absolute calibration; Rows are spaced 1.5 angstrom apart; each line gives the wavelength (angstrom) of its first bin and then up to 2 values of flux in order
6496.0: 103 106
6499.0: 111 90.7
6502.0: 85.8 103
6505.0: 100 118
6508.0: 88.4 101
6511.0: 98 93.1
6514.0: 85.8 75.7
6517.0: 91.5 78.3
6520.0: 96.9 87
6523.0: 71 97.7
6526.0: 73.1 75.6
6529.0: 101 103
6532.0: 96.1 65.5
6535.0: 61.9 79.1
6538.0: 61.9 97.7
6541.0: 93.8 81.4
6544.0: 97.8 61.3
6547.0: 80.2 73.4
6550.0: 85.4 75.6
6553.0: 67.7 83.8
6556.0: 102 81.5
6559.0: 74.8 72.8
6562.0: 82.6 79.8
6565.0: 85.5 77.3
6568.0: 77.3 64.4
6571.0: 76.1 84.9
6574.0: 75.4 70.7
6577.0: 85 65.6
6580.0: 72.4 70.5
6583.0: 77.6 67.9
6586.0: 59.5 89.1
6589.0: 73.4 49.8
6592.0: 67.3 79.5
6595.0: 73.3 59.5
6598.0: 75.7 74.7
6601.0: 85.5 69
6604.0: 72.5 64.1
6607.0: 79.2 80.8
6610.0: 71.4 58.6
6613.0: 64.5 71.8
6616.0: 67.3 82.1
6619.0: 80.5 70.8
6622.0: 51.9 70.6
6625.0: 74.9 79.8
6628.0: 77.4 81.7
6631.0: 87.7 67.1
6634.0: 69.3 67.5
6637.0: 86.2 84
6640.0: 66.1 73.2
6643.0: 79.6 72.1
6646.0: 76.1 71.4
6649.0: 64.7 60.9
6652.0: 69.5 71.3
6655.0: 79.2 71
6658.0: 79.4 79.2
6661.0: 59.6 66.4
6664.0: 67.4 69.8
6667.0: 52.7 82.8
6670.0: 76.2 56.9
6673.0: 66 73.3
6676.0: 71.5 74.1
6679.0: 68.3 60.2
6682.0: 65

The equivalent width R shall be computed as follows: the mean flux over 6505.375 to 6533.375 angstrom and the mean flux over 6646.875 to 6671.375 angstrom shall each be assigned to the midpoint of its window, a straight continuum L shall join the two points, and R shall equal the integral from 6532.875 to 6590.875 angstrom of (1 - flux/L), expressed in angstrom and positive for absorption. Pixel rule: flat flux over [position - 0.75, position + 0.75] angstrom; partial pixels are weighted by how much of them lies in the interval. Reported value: 5.1 angstrom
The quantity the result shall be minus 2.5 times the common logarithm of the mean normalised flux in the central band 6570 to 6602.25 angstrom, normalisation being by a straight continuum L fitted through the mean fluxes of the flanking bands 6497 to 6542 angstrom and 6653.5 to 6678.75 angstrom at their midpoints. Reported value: 0.11 mag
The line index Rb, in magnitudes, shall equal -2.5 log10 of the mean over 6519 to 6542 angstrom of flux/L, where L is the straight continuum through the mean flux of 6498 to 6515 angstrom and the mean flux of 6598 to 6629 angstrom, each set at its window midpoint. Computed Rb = 0.10 mag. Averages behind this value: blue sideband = 97.5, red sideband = 72.5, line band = 84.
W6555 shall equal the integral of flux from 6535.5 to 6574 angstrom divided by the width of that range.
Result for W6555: 79.7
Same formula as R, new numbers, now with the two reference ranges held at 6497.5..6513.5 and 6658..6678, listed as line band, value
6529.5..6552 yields 2.8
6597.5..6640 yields 2.5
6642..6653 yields 0.4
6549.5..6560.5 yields 1.1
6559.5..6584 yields 3.1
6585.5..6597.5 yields 2.0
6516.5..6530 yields 1.4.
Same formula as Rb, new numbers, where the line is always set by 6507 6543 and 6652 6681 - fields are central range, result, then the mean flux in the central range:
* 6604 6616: 0.09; 70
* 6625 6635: -0.04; 76.8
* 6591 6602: 0.07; 73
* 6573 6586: 0.10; 72.6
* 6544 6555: 0.09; 76.7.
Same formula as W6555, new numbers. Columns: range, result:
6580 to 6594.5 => 70.7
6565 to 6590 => 74.3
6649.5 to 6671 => 70.2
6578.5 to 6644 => 72.6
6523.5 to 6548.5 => 82.5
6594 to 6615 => 71.6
